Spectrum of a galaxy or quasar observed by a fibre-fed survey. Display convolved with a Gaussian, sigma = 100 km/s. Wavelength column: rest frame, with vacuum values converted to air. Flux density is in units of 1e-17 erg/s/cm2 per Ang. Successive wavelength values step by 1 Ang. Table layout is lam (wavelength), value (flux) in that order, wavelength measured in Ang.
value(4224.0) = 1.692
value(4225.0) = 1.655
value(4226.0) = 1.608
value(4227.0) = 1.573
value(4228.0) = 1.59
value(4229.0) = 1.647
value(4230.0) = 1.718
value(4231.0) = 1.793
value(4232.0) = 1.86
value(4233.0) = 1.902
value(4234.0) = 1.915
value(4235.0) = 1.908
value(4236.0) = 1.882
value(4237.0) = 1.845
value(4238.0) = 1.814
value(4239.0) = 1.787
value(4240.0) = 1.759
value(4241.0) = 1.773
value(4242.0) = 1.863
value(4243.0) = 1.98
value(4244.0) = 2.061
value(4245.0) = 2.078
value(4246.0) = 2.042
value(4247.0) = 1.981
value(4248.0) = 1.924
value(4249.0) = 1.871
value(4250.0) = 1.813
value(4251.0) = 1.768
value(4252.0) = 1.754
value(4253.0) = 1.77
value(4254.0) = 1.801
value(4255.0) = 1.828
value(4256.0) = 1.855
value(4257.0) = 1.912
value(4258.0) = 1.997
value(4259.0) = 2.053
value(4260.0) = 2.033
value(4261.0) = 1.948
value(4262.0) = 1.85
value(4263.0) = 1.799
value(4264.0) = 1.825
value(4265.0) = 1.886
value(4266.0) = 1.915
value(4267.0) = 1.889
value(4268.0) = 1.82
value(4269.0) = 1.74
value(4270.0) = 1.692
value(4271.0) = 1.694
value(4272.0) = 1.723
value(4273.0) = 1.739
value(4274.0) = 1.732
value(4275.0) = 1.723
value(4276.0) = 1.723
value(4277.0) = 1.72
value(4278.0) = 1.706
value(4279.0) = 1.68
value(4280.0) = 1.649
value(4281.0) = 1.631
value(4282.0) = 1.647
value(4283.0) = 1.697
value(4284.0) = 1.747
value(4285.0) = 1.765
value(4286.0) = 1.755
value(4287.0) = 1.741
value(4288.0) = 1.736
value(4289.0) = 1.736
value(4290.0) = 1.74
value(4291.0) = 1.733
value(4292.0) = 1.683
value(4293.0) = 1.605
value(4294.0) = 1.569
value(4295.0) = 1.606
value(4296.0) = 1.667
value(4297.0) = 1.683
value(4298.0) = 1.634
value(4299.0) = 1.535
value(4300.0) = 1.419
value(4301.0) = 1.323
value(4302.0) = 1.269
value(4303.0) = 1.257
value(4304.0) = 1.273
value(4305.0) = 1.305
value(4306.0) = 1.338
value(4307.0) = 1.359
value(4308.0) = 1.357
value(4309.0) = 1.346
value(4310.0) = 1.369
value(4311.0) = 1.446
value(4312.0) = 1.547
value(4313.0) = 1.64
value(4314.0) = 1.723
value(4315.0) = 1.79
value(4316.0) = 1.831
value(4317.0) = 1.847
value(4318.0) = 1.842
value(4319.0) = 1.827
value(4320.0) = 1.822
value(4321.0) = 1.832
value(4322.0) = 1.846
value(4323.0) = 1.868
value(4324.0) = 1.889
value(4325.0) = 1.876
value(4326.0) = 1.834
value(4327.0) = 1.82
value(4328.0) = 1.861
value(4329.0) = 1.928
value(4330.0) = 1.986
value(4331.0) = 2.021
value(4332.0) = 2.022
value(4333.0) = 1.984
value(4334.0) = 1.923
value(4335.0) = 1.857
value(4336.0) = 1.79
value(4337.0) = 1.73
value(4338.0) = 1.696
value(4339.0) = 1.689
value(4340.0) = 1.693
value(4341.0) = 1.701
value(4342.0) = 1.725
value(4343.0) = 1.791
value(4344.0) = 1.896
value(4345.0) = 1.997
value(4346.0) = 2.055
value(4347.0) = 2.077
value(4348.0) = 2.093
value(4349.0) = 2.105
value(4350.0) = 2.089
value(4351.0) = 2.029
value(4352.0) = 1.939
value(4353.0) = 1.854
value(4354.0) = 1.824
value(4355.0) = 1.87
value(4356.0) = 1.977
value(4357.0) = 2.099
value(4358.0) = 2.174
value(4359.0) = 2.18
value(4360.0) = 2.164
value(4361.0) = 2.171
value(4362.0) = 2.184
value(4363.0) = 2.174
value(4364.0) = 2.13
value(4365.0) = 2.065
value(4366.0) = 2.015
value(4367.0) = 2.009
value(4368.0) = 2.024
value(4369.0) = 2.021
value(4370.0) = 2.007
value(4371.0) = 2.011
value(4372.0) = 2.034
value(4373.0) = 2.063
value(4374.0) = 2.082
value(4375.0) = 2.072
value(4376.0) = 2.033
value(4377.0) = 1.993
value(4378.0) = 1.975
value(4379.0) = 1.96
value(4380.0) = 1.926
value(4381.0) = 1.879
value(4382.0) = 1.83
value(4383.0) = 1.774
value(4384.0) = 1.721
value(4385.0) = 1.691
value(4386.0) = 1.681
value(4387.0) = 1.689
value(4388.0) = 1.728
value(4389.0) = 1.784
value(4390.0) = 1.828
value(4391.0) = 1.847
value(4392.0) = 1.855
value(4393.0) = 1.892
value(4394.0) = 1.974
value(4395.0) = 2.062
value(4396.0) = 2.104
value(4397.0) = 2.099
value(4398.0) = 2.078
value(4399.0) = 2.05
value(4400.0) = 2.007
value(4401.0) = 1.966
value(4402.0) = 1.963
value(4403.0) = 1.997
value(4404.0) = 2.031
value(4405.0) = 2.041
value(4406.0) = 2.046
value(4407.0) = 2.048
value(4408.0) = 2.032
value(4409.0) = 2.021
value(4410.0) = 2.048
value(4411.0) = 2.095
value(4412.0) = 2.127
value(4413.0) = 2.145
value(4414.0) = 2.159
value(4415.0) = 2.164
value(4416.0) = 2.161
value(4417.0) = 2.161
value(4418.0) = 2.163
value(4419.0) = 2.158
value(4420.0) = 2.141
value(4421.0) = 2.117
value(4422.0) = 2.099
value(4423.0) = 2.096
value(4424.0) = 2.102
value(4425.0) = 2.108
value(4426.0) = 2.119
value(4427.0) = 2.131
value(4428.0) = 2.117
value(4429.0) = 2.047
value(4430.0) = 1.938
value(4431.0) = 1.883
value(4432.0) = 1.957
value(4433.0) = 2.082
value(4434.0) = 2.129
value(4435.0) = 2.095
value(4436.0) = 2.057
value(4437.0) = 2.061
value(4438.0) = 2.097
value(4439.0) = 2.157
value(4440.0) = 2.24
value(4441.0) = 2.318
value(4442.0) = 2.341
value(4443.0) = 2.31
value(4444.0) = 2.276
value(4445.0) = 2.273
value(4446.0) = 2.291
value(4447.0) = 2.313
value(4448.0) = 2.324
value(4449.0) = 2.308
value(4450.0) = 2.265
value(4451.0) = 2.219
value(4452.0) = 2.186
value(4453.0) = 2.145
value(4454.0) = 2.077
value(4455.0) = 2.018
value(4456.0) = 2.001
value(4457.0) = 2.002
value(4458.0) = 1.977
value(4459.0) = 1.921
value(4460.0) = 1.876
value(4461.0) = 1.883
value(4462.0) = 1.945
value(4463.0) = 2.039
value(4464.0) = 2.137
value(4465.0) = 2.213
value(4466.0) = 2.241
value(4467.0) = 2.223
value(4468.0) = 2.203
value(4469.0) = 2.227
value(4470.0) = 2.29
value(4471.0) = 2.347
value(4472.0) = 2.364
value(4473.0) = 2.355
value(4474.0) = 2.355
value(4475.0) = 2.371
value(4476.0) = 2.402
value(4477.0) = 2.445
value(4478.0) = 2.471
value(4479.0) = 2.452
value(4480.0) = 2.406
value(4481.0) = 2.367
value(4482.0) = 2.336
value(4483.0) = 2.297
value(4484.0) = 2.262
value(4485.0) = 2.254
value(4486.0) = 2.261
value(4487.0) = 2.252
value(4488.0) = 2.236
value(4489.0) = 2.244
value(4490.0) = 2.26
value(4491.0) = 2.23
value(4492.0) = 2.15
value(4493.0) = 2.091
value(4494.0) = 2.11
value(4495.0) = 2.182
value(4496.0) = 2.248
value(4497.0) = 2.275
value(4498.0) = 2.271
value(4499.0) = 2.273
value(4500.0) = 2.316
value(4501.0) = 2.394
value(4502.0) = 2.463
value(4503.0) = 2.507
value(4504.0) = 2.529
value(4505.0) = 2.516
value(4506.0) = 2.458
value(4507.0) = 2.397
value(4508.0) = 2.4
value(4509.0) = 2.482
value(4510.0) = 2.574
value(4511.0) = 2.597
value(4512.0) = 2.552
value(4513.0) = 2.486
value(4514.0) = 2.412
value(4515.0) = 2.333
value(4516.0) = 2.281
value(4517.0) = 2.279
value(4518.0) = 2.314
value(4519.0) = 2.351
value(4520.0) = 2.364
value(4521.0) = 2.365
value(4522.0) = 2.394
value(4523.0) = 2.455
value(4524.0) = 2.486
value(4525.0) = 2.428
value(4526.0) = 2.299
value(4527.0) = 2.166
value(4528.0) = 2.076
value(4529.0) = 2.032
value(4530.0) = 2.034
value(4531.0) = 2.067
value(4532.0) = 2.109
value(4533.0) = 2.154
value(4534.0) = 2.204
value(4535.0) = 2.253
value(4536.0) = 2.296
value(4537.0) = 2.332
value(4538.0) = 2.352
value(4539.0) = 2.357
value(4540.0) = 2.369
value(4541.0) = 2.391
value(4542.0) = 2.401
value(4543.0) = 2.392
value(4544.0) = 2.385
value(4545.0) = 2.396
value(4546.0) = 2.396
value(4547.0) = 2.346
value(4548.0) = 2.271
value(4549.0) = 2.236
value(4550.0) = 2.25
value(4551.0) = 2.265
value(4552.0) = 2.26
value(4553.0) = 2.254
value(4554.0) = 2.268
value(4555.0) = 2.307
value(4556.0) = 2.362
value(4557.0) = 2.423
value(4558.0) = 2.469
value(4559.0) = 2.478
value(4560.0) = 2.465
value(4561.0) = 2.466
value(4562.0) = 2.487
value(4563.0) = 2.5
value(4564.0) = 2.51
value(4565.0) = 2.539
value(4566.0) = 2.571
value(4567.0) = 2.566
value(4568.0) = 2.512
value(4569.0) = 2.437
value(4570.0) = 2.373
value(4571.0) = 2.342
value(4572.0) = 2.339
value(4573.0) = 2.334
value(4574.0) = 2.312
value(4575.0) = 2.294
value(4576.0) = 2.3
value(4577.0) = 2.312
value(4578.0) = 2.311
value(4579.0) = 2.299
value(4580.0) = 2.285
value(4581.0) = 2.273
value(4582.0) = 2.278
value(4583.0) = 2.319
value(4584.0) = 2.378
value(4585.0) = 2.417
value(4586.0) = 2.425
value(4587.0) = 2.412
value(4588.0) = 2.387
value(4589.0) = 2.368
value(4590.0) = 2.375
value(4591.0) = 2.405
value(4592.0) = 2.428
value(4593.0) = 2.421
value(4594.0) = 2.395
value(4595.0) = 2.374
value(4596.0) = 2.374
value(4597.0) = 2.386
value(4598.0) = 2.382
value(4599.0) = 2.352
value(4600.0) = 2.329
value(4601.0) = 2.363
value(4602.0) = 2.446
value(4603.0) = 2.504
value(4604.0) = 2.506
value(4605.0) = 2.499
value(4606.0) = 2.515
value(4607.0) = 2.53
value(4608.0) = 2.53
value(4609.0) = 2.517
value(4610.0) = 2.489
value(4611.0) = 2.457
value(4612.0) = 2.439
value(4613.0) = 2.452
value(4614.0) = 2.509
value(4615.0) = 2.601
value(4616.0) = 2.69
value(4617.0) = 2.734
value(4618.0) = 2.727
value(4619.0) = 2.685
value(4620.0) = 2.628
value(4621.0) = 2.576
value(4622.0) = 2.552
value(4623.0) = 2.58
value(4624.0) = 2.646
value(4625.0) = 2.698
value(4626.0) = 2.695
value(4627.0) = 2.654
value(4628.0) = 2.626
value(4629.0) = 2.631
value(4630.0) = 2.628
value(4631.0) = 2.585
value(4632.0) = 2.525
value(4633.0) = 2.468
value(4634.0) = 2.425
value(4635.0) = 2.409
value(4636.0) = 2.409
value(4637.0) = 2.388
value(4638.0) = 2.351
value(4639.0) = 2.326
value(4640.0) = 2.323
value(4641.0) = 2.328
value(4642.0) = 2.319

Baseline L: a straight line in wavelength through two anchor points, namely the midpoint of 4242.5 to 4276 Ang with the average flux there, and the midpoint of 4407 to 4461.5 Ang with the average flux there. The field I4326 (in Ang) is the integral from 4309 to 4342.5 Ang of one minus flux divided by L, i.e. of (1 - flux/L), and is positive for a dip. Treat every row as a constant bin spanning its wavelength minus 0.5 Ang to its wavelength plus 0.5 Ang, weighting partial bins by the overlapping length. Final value 2.9 Ang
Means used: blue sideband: 1.86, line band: 1.79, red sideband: 2.12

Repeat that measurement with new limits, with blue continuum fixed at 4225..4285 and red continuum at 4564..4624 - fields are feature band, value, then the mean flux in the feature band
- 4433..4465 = 0.51 Ang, 2.14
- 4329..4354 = 0.86 Ang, 1.9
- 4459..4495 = -0.22 Ang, 2.24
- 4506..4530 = -0.66 Ang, 2.37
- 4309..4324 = 1.58 Ang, 1.72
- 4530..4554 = 0.62 Ang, 2.29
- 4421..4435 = 0.45 Ang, 2.07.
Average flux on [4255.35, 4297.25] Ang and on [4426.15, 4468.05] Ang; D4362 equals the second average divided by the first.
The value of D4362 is 1.2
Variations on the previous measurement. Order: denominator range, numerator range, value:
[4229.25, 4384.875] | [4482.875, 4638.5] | 1.31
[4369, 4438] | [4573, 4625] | 1.22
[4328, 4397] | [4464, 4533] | 1.19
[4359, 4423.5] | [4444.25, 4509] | 1.12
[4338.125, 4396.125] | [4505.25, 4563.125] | 1.20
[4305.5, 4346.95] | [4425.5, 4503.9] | 1.25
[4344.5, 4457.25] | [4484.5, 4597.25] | 1.14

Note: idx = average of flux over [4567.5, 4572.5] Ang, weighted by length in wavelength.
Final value 2.4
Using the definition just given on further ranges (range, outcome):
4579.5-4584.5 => 2.31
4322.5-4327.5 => 1.86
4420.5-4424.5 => 2.1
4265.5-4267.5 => 1.9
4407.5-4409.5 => 2.03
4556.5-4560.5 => 2.46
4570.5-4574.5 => 2.33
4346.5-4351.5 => 2.08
